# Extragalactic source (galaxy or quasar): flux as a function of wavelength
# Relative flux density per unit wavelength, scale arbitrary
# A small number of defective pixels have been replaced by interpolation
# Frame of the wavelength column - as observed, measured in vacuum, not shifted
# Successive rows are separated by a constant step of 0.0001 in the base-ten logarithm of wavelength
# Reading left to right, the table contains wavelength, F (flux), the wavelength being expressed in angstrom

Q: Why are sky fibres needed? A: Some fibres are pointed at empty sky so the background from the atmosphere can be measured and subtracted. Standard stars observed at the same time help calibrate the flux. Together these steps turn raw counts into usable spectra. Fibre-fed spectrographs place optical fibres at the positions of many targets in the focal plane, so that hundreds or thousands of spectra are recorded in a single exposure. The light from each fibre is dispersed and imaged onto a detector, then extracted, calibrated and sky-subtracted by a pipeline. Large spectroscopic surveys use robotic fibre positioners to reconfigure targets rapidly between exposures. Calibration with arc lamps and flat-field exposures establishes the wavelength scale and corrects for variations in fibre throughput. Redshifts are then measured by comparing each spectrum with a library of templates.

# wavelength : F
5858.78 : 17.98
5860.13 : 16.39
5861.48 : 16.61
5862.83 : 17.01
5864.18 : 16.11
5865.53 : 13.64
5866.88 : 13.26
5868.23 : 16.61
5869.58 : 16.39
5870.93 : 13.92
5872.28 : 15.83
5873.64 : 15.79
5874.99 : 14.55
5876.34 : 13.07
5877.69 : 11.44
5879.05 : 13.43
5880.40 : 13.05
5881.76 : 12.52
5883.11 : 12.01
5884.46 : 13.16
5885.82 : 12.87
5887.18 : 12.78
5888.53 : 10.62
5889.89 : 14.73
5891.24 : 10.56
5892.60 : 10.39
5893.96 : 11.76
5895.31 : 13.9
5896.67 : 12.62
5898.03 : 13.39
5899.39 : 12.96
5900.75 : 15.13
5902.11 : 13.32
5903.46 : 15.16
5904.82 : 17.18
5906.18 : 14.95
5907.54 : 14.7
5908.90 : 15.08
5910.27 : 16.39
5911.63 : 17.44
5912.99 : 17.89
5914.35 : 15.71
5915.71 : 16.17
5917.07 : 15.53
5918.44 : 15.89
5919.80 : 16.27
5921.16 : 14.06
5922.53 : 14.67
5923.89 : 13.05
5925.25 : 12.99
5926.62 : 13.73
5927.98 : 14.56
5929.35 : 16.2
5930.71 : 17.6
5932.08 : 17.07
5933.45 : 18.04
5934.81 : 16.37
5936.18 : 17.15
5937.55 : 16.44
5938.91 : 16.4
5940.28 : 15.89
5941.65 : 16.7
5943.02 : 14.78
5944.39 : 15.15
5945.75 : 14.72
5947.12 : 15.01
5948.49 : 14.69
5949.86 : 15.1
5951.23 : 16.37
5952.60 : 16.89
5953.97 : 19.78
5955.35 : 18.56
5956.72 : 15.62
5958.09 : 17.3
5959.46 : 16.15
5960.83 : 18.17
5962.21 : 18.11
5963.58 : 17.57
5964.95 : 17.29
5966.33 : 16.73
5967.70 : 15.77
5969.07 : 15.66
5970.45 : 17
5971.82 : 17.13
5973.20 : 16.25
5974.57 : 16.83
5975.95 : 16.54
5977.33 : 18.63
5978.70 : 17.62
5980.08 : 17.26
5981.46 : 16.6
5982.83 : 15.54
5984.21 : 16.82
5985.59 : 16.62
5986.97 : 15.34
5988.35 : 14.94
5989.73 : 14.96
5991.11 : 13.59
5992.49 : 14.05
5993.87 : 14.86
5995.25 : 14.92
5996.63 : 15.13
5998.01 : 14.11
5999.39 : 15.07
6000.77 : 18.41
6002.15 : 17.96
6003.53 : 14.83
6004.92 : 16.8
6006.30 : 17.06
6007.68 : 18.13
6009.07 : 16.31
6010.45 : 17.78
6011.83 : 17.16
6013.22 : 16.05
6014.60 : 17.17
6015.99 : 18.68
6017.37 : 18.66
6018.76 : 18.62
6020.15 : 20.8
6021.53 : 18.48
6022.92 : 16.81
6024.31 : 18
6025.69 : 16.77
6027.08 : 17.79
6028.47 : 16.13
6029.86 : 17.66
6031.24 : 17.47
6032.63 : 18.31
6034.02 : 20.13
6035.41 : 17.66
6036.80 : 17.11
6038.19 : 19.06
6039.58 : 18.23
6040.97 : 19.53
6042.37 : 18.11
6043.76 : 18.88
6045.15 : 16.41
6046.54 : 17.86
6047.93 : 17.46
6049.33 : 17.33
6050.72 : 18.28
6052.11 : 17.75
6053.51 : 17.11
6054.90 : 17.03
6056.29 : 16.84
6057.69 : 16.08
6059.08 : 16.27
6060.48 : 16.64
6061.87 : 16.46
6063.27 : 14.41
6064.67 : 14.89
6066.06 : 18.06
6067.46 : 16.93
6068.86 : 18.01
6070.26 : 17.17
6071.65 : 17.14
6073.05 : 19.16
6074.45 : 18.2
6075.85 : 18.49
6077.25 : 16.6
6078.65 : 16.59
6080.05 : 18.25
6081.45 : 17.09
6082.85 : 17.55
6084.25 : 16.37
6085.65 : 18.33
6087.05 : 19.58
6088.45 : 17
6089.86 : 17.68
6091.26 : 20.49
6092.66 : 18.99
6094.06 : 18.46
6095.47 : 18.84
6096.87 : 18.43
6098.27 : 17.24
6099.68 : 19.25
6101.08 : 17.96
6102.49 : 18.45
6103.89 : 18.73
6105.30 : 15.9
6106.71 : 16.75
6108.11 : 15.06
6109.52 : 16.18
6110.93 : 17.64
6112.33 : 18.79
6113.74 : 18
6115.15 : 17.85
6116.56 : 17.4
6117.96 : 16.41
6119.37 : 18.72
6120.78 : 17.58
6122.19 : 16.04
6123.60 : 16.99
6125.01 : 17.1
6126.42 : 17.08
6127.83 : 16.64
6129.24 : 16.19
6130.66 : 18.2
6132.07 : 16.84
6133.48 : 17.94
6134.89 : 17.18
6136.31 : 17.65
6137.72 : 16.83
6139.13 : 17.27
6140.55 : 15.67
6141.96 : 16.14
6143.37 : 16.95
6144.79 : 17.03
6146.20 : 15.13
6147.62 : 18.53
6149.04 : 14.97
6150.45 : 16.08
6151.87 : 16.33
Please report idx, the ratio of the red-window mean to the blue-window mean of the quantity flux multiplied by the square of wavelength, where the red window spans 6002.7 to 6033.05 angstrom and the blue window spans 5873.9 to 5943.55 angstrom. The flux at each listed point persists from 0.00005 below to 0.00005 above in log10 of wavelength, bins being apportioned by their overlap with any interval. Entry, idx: 1.25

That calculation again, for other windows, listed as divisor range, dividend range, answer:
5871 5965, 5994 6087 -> 1.20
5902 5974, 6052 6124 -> 1.14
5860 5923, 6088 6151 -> 1.30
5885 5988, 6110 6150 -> 1.17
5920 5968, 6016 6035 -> 1.15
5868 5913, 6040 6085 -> 1.32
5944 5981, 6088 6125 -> 1.11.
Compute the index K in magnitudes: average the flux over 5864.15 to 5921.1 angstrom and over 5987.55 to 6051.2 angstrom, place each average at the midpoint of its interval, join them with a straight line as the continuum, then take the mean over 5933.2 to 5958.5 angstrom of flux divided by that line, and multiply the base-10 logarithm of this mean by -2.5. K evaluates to -0.06 mag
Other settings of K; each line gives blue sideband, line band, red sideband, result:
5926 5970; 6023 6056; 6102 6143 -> -0.06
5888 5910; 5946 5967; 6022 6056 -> -0.10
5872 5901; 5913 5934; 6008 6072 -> -0.11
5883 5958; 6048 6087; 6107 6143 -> -0.04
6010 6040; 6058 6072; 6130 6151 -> 0.06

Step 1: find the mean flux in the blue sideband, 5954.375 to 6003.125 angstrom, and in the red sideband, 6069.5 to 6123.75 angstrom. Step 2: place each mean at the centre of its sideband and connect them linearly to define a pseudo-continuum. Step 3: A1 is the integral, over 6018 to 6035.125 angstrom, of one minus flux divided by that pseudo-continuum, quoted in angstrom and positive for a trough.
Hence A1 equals -1.2 angstrom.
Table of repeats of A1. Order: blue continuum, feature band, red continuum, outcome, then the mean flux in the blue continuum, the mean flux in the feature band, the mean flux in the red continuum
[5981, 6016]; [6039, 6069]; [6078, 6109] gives -0.2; 16.1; 17.2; 17.9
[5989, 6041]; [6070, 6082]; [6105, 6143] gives -0.4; 17.1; 17.7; 17.1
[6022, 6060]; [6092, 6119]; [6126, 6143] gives -0.8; 17.6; 17.7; 17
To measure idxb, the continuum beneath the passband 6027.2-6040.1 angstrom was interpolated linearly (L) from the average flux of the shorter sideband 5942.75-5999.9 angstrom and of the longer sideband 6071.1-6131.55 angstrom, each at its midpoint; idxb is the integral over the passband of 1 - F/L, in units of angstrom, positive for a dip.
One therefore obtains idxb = -0.8 angstrom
